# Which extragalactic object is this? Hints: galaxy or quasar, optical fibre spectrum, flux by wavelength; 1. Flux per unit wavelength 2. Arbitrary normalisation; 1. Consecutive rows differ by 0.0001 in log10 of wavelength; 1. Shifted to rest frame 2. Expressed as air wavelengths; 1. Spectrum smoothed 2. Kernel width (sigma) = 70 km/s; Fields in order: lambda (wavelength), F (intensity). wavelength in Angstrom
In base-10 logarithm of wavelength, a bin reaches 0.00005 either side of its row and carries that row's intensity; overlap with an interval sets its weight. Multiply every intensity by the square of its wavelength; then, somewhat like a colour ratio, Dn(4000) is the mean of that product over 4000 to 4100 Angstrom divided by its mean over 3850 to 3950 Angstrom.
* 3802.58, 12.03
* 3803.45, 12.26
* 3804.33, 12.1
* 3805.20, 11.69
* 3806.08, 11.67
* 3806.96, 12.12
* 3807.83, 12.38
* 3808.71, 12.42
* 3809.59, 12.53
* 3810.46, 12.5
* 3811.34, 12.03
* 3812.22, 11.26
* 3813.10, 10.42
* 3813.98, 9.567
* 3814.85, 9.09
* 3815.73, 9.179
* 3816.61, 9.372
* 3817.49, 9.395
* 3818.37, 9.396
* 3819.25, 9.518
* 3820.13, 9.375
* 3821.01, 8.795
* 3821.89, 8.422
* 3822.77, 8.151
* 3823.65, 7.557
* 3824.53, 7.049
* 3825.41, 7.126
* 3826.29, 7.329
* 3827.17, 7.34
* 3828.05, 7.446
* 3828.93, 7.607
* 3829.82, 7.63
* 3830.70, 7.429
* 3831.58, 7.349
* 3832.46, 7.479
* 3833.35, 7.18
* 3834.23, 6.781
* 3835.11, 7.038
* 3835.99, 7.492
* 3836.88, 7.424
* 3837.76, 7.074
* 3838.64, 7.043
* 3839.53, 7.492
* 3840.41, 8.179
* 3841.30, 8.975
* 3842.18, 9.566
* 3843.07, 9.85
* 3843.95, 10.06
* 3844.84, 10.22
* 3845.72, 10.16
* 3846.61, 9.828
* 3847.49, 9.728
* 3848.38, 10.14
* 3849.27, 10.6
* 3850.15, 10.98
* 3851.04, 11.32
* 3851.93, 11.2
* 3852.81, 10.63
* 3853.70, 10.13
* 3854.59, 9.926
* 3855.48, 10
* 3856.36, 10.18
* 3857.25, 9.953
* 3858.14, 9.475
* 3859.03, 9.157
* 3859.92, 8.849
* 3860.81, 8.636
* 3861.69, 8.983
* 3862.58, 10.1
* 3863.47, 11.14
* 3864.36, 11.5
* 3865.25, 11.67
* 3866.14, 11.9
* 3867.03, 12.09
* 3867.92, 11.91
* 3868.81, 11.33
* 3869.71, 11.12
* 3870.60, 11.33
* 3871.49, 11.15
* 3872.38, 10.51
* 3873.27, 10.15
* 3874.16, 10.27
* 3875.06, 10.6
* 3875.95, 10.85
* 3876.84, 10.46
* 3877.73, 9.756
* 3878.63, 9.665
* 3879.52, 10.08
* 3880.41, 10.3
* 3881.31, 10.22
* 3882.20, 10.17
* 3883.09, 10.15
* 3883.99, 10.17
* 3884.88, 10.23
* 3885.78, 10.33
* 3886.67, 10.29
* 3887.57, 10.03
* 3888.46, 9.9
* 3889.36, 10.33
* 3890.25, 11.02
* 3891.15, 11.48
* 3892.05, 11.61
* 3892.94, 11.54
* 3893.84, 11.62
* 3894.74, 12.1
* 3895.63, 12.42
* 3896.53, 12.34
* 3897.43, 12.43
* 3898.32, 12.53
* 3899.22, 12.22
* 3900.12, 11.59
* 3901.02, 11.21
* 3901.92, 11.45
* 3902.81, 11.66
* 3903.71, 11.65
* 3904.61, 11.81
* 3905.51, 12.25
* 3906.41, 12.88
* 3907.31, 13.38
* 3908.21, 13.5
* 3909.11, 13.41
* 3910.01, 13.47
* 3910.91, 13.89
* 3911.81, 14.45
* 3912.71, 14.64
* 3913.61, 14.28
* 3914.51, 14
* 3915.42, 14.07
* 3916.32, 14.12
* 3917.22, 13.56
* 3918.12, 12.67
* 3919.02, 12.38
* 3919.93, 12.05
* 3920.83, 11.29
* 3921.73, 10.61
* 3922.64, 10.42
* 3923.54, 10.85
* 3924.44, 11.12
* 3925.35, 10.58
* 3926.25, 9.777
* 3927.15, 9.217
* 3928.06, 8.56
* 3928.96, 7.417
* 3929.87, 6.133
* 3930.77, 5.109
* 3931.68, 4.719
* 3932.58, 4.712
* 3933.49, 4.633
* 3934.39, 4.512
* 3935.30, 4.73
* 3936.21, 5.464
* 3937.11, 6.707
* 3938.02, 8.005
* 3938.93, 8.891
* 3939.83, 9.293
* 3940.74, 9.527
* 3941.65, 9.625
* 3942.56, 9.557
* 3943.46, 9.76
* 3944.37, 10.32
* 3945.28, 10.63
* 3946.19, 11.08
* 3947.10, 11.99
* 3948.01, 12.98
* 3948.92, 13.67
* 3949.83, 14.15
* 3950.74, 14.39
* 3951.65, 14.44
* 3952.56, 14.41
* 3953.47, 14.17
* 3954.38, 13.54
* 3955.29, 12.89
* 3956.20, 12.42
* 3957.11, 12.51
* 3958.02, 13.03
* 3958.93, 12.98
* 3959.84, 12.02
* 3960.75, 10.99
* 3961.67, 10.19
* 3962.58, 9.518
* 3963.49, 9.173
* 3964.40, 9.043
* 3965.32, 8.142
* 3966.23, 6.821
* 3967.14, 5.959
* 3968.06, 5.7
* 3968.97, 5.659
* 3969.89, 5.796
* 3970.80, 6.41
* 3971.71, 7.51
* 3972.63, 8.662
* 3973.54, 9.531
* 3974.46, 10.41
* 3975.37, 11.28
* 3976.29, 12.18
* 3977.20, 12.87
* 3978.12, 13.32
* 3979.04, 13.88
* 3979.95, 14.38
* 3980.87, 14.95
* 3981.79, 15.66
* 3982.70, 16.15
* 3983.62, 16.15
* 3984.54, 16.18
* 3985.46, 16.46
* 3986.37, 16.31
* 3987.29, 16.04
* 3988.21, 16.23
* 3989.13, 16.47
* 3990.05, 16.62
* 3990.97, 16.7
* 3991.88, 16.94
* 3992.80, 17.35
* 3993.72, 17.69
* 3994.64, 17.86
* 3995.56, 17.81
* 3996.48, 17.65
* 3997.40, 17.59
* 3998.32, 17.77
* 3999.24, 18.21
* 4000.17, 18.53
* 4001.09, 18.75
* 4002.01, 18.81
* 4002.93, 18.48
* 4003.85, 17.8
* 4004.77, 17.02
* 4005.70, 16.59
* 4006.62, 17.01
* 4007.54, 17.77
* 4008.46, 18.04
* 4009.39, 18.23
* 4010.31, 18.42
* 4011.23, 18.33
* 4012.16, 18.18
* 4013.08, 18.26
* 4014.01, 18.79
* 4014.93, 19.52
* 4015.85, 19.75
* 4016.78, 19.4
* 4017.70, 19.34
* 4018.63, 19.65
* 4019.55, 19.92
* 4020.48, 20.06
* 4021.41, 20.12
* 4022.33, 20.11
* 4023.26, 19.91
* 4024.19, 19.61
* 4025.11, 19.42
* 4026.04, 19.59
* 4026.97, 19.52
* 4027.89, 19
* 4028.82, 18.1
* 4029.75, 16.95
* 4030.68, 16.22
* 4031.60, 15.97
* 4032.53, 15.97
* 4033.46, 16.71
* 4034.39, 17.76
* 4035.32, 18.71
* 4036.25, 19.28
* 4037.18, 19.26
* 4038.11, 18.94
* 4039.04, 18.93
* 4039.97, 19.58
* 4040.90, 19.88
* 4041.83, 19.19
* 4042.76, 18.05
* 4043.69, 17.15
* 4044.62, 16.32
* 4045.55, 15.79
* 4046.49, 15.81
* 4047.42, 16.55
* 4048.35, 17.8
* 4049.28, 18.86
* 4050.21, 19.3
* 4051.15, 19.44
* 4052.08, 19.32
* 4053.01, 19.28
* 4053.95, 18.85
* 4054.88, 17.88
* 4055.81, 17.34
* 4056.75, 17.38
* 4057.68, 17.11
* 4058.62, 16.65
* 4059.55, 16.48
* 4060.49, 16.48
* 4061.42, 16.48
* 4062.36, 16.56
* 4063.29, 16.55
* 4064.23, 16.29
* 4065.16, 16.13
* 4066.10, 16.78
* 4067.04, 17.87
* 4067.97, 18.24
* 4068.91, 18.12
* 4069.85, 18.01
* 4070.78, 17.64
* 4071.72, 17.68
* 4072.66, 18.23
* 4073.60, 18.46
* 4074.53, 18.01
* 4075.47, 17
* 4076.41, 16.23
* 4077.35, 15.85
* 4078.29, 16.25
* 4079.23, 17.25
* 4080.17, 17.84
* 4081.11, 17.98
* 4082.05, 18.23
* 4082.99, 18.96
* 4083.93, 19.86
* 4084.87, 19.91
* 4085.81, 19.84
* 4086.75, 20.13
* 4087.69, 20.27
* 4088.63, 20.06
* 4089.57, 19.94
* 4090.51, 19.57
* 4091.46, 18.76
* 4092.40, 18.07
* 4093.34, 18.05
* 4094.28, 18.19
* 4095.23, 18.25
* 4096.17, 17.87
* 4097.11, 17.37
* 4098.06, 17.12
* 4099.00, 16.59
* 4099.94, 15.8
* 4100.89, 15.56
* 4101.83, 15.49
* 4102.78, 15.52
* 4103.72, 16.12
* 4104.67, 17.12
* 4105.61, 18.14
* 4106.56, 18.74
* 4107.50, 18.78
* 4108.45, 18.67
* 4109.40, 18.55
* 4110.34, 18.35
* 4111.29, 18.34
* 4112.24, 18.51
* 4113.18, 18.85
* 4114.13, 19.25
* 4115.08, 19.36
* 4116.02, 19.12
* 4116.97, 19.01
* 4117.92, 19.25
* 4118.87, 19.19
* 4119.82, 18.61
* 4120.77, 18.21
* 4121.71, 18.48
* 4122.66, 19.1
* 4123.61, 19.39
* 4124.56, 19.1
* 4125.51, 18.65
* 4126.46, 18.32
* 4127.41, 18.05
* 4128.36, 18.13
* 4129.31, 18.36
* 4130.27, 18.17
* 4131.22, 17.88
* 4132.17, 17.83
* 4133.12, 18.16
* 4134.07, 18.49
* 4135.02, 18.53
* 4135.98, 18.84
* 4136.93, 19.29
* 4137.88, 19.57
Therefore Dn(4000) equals 1.84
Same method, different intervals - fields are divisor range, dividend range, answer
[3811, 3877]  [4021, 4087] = 2.12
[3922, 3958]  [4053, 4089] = 1.92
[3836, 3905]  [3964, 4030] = 1.62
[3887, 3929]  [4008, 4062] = 1.63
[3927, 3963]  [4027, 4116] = 1.91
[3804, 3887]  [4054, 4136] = 2.09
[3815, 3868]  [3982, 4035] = 2.14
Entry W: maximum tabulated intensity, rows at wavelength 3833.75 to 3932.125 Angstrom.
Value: 14.64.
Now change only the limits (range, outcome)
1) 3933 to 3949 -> 13.67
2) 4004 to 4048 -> 20.12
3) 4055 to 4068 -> 18.24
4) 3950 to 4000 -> 18.21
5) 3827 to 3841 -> 8.179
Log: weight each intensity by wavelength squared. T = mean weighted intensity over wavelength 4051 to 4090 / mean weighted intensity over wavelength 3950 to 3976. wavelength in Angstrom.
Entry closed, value 1.83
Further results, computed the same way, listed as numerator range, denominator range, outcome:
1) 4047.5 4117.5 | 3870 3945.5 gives 1.85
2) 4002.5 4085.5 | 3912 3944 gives 2.01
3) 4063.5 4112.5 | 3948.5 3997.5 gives 1.46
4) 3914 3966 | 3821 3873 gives 1.17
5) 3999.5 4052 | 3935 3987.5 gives 1.70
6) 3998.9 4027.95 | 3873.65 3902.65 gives 1.83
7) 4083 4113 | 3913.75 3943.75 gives 2.14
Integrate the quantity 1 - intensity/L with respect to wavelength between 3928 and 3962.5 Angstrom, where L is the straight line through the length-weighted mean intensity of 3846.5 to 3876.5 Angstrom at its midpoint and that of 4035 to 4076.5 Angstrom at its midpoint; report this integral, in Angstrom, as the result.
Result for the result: 9.3 Angstrom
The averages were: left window 10.5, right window 17.8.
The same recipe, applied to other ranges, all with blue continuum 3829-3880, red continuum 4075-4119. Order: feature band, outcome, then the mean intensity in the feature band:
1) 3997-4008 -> -2.24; 17.9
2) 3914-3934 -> 3.54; 9.9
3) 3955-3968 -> 3.06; 10.2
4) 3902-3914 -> -1.63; 13.1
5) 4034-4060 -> -2.73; 18.1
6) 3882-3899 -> -0.28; 11.1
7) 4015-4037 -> -4.38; 18.8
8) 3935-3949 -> 3.62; 9.45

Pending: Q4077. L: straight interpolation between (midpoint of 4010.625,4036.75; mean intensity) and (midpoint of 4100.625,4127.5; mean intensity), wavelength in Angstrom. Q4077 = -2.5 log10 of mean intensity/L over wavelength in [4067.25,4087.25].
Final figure 0.02 mag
